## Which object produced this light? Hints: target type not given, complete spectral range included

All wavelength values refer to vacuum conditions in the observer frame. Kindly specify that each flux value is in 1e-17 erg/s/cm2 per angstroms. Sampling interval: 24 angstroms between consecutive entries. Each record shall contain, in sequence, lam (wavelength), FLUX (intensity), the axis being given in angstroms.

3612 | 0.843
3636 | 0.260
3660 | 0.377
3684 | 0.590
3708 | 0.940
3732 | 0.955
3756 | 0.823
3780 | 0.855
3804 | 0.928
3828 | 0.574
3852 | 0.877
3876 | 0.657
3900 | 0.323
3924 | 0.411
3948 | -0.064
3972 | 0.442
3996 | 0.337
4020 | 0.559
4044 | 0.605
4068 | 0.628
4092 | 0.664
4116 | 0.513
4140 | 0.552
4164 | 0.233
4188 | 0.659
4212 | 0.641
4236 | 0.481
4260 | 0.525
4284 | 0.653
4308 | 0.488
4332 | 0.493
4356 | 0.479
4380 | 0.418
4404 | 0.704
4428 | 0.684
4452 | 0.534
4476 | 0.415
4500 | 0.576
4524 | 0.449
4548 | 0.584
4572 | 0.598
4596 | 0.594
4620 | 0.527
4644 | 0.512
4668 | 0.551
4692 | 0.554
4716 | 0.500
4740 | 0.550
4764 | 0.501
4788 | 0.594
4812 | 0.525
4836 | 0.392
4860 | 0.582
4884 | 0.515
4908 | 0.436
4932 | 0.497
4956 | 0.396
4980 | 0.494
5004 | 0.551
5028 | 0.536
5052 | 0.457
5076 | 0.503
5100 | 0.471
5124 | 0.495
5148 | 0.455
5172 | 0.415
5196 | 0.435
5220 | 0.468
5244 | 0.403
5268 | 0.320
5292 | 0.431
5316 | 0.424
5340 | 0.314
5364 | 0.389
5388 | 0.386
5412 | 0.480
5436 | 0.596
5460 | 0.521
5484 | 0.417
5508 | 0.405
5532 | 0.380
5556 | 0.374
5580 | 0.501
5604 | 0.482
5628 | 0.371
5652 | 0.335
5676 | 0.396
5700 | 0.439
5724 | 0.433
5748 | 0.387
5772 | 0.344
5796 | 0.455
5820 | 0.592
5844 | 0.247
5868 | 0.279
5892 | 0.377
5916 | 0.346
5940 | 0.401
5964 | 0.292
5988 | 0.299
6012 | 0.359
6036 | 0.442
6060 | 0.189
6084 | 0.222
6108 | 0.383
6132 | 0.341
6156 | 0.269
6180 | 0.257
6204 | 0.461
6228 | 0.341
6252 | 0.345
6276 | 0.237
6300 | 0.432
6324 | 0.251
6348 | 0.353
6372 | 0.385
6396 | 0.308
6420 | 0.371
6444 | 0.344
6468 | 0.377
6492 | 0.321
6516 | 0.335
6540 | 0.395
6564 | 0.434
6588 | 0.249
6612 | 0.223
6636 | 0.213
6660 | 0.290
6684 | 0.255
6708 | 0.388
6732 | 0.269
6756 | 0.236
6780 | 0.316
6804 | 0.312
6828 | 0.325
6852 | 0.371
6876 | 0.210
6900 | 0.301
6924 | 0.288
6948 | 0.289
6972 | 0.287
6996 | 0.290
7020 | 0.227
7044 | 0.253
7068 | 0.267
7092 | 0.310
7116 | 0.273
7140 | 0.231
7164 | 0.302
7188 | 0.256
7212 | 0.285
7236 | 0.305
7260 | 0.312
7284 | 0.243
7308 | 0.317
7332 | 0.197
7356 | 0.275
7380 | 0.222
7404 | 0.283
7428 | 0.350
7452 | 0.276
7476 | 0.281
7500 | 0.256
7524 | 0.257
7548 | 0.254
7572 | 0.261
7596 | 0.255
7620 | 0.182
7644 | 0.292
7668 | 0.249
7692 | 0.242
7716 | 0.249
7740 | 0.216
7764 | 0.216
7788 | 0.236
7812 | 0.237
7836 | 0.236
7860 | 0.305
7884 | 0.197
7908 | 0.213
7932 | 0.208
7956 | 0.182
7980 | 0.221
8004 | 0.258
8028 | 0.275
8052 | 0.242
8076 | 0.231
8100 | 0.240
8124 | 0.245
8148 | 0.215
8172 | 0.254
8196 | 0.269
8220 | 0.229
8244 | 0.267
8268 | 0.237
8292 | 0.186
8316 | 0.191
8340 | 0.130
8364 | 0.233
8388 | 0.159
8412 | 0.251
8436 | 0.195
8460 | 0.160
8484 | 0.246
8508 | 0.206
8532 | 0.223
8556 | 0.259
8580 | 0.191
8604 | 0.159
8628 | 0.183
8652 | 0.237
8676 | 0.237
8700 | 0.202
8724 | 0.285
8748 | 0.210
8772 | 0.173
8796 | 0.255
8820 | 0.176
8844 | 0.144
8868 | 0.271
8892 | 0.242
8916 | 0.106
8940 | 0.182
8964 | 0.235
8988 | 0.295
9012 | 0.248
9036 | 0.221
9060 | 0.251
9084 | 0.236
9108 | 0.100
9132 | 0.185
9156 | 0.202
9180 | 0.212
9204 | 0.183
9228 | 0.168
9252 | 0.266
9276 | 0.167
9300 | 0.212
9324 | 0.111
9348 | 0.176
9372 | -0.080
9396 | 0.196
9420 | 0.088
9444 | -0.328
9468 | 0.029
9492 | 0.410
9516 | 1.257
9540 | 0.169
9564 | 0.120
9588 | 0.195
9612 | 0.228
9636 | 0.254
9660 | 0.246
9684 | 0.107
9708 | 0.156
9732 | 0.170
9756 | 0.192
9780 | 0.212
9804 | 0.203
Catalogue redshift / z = 1.55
